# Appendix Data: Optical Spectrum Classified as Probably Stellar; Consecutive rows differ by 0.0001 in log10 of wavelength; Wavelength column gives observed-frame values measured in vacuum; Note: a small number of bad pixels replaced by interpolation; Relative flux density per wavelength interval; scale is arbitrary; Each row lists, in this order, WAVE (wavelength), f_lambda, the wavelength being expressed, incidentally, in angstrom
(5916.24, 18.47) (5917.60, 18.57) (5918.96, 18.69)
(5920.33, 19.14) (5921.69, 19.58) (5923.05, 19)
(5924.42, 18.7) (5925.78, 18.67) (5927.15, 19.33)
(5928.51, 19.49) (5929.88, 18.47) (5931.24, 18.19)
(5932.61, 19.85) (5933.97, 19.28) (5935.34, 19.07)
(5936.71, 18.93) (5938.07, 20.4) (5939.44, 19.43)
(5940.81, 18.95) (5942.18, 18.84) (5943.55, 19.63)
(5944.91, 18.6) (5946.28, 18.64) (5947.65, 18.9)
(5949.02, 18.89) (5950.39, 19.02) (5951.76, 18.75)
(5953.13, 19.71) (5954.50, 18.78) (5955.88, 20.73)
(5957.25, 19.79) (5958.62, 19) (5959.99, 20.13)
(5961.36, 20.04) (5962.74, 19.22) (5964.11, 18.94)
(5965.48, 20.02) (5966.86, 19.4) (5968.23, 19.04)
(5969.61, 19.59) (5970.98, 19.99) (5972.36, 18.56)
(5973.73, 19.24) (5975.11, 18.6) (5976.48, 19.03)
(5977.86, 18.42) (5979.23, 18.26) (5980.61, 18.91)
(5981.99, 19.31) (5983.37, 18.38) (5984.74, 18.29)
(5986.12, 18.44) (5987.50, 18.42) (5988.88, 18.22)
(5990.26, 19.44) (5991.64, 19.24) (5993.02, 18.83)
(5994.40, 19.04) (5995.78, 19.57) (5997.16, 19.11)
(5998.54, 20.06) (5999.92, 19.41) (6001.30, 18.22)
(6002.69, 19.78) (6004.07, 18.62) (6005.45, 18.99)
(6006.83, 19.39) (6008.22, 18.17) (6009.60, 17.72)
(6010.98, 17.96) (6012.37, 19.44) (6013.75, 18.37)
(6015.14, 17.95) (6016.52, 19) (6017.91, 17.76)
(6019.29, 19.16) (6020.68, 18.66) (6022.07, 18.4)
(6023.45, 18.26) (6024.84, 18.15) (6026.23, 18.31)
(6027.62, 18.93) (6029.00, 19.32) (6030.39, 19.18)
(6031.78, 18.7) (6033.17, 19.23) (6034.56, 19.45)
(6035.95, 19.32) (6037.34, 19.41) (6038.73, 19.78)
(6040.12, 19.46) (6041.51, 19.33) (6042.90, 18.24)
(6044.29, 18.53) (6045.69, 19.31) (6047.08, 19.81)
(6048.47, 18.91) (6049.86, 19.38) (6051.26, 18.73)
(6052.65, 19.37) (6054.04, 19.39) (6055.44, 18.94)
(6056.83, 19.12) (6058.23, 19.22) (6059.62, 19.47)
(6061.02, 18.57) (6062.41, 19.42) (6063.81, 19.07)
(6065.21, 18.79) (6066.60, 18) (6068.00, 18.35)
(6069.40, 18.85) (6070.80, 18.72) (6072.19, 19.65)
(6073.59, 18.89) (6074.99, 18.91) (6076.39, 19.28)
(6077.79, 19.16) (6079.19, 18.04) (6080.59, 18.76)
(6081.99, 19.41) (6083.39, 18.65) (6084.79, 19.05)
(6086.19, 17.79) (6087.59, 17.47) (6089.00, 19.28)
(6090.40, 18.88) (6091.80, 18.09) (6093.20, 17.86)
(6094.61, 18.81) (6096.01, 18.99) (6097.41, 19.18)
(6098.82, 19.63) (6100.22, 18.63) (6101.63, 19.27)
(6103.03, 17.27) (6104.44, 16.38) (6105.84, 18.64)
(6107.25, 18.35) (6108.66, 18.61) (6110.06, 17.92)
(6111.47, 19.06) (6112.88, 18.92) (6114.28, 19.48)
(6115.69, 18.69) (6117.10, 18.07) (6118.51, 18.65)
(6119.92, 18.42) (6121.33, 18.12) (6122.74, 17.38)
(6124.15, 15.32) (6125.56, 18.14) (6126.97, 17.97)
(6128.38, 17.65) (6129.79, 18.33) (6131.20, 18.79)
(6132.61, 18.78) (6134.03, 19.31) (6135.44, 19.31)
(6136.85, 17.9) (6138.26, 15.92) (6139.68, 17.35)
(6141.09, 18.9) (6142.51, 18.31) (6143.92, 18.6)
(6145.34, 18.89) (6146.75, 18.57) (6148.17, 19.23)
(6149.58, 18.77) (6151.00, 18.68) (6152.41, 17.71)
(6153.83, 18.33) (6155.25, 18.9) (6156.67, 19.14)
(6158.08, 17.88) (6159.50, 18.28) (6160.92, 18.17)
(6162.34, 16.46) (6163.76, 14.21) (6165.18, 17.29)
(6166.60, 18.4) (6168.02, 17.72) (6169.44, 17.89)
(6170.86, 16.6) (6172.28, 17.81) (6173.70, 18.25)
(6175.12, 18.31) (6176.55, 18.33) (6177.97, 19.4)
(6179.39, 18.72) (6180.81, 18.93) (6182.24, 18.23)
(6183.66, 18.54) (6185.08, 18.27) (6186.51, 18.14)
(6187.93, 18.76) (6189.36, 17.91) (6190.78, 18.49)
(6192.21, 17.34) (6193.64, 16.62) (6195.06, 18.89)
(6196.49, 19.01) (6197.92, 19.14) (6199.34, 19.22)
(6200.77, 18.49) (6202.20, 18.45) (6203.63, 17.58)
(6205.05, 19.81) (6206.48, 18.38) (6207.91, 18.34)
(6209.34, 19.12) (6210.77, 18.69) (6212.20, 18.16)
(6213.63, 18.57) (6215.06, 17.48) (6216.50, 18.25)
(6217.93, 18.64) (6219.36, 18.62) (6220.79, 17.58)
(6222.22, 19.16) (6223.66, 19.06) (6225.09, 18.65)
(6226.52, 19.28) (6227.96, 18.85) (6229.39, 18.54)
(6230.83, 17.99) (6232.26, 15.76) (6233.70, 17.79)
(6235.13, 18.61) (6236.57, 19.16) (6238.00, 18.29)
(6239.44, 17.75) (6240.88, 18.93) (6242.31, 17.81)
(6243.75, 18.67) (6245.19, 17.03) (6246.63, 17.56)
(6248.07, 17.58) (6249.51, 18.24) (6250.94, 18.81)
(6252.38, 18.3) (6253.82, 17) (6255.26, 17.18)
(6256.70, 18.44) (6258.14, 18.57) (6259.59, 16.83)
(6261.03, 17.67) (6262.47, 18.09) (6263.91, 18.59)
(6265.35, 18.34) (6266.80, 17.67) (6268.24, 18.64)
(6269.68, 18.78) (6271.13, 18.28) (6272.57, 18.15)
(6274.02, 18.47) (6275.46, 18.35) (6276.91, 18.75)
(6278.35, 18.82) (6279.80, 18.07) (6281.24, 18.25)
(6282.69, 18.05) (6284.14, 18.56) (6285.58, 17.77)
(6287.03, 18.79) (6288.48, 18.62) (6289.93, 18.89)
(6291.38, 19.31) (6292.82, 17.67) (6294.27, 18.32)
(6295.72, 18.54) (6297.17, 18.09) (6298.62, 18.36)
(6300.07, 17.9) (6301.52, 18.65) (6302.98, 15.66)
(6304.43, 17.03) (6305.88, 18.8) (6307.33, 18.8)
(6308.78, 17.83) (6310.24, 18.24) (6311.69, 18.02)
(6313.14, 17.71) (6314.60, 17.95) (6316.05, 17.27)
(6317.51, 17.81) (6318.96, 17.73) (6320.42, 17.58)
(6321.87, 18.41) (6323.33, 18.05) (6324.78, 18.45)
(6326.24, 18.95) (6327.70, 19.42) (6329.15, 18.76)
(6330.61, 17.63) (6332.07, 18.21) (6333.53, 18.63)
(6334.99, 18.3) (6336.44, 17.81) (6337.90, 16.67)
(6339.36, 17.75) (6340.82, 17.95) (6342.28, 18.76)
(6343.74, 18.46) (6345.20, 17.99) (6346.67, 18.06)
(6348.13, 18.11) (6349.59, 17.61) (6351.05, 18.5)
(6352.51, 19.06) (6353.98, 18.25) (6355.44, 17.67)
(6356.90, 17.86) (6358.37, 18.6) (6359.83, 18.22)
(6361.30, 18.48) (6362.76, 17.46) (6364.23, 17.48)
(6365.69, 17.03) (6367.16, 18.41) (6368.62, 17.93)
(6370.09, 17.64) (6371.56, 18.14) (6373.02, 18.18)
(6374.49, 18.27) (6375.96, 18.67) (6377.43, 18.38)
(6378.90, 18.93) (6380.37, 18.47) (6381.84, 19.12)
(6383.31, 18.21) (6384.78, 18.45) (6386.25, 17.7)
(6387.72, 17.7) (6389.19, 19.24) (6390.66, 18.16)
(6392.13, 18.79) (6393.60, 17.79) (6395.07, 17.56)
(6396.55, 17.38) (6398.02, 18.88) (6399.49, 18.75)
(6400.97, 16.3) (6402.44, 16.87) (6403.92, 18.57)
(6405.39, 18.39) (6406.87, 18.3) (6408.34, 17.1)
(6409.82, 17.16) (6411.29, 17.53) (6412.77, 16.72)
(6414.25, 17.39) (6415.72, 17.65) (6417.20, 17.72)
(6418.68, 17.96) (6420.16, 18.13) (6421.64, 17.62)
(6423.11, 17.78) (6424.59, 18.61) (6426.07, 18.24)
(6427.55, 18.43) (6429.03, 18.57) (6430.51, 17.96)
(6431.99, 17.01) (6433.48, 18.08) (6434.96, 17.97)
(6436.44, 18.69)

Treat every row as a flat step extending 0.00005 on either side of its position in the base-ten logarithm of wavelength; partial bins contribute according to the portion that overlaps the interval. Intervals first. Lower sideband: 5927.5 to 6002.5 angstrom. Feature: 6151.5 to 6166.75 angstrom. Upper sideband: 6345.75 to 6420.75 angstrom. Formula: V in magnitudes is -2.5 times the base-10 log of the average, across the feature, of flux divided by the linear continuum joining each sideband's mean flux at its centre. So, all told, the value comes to 0.055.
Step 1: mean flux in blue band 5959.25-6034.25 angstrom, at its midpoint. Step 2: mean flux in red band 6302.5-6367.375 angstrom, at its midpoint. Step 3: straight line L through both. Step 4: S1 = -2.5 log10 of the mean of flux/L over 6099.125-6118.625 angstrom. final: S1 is 0.01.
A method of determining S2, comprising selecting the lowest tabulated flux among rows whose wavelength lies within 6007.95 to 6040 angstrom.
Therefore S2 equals 17.72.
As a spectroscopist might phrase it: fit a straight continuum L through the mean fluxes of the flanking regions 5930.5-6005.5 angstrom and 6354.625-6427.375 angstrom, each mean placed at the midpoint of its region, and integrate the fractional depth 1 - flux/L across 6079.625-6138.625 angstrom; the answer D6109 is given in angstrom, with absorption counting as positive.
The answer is 1.2 angstrom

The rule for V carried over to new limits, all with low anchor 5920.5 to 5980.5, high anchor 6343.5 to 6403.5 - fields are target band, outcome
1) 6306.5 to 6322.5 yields 0.019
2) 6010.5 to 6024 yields 0.030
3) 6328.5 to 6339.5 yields 0.014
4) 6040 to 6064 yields -0.011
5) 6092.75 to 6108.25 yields 0.020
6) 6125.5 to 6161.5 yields 0.018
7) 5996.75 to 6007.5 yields -0.009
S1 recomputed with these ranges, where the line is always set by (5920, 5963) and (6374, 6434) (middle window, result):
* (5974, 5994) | 0.023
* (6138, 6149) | 0.022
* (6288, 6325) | 0.012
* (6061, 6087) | 0.004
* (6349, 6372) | 0.006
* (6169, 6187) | 0.020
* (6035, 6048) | -0.016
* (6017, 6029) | 0.029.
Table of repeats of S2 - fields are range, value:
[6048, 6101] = 17.47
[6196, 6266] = 15.76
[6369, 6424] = 16.3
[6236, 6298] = 16.83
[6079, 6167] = 14.21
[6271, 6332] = 15.66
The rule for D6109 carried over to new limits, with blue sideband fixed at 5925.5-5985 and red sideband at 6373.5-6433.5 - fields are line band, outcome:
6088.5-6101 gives 0.0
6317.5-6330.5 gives -0.1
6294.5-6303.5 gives 0.2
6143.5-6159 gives 0.0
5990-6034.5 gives 0.4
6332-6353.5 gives 0.0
